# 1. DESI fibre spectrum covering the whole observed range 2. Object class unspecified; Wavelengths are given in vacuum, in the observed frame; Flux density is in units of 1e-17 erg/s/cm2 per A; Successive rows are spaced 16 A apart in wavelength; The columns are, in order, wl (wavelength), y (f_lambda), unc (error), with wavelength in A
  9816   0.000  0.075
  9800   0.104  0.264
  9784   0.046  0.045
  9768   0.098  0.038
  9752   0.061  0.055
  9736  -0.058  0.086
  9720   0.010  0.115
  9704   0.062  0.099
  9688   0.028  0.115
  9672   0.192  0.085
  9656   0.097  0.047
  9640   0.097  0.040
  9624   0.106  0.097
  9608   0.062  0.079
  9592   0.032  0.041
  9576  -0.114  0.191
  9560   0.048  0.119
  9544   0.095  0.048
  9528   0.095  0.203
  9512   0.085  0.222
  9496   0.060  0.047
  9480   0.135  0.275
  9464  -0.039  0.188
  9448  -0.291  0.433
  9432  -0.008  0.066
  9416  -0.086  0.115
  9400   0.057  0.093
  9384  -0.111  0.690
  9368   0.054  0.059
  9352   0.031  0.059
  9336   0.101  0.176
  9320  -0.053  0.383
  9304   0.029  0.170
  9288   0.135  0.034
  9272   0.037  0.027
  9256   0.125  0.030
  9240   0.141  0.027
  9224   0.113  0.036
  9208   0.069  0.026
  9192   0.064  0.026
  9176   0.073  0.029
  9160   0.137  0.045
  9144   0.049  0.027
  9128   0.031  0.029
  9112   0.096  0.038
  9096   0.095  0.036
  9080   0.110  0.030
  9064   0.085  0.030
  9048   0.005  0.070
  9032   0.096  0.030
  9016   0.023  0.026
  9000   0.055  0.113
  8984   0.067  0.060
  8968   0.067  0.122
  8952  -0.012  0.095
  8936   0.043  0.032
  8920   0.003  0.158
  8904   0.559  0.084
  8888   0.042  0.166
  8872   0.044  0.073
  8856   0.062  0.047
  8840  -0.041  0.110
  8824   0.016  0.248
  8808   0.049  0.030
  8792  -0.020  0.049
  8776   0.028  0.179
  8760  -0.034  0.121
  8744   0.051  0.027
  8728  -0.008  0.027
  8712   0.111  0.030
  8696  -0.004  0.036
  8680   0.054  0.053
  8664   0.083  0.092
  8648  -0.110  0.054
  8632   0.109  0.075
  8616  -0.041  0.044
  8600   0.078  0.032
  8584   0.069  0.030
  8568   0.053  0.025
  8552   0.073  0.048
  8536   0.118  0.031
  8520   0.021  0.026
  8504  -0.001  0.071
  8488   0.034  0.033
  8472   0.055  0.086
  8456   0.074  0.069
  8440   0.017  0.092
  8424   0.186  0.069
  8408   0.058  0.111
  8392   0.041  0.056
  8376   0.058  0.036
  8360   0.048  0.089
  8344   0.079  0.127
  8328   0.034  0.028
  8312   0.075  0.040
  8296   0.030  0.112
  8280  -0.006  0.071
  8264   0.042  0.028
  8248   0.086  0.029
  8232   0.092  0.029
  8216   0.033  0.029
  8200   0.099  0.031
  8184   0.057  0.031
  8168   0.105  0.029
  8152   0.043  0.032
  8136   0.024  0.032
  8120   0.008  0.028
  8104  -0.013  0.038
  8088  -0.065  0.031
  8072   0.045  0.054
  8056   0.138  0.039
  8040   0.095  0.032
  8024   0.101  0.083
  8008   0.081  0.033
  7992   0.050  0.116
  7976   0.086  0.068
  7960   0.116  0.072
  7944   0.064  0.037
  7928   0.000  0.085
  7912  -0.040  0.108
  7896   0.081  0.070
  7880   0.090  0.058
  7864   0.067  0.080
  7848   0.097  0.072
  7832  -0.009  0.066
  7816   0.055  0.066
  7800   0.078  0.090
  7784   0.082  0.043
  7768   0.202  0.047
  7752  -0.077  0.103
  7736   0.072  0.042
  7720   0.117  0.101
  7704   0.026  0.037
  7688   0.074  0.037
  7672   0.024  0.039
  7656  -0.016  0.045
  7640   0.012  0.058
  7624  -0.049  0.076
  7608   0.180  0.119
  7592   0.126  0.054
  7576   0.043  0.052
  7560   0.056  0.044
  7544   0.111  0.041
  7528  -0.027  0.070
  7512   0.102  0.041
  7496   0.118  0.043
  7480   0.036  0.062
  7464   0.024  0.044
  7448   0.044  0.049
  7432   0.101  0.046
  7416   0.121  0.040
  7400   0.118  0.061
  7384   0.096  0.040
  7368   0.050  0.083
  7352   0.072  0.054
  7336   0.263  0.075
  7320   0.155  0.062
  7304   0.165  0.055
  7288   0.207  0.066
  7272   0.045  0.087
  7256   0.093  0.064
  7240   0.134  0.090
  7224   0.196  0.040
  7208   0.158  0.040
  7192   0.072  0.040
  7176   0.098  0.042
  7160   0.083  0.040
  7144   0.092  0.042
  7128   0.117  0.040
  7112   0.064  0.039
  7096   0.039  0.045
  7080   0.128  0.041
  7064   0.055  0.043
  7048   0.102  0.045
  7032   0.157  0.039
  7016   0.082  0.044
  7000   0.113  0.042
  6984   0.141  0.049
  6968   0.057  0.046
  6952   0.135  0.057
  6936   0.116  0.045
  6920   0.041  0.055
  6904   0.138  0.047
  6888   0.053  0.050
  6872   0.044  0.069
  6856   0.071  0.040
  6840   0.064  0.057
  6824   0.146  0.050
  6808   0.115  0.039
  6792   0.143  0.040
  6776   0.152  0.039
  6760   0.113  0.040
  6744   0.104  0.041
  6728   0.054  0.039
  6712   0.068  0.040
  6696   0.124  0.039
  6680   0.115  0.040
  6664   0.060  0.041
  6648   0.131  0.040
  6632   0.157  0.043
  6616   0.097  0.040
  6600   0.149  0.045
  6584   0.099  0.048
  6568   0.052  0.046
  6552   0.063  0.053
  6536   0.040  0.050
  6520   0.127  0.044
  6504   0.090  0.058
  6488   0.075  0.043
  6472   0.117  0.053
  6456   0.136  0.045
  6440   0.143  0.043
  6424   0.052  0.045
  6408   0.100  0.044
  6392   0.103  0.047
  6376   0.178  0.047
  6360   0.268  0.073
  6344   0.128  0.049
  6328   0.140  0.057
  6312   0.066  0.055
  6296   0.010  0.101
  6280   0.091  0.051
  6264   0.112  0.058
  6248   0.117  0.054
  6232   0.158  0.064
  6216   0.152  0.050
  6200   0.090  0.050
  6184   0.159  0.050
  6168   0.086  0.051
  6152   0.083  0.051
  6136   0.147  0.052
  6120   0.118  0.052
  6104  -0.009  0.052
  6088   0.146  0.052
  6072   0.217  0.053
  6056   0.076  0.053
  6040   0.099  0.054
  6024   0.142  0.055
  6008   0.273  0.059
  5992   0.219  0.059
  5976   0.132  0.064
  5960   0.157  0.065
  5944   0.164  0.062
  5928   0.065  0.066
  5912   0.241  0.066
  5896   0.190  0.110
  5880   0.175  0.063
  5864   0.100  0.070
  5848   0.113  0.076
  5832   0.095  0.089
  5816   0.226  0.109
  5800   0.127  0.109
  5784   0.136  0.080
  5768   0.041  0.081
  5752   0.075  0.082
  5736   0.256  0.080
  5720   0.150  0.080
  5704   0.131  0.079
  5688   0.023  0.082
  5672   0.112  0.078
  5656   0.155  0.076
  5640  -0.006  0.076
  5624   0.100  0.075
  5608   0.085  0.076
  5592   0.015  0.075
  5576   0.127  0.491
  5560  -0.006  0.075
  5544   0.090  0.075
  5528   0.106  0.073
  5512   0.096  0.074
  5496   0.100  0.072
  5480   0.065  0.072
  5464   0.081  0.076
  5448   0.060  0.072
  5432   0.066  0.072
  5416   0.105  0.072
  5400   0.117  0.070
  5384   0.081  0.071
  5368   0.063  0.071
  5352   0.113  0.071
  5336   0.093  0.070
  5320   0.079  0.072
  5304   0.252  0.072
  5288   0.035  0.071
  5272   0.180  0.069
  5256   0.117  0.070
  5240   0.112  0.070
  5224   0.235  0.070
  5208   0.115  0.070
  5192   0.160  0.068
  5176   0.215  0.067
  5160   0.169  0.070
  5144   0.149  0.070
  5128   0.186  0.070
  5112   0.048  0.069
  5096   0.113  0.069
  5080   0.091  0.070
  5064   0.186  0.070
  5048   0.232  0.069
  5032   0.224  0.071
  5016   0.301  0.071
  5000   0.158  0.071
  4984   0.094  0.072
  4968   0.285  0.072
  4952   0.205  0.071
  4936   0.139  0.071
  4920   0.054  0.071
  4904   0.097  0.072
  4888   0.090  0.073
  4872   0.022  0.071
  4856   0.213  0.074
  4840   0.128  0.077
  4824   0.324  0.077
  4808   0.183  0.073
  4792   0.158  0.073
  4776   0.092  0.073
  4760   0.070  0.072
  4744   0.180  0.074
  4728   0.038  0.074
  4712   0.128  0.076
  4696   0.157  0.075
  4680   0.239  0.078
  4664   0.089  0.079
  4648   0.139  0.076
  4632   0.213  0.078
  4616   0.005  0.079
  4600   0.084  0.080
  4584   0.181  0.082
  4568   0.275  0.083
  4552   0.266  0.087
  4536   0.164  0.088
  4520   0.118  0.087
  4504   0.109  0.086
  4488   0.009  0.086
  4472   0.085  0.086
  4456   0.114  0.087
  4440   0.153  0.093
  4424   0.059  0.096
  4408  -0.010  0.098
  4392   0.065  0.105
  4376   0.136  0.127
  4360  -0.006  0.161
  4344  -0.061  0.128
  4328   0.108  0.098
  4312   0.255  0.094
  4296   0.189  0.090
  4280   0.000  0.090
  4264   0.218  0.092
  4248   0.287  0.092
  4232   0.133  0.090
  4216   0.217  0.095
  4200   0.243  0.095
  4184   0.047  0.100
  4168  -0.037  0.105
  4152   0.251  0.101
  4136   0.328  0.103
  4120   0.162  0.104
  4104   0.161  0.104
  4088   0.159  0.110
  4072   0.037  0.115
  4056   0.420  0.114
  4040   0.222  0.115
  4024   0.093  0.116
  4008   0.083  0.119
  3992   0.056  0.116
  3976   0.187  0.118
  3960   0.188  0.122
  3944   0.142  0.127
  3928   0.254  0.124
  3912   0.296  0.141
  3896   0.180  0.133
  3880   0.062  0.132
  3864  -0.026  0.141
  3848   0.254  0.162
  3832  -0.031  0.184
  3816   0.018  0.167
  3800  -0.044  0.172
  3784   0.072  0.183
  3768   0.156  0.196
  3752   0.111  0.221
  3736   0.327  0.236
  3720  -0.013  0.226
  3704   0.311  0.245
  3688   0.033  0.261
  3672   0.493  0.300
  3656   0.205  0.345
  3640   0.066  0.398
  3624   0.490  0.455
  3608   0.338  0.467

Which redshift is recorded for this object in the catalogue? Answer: 1.39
